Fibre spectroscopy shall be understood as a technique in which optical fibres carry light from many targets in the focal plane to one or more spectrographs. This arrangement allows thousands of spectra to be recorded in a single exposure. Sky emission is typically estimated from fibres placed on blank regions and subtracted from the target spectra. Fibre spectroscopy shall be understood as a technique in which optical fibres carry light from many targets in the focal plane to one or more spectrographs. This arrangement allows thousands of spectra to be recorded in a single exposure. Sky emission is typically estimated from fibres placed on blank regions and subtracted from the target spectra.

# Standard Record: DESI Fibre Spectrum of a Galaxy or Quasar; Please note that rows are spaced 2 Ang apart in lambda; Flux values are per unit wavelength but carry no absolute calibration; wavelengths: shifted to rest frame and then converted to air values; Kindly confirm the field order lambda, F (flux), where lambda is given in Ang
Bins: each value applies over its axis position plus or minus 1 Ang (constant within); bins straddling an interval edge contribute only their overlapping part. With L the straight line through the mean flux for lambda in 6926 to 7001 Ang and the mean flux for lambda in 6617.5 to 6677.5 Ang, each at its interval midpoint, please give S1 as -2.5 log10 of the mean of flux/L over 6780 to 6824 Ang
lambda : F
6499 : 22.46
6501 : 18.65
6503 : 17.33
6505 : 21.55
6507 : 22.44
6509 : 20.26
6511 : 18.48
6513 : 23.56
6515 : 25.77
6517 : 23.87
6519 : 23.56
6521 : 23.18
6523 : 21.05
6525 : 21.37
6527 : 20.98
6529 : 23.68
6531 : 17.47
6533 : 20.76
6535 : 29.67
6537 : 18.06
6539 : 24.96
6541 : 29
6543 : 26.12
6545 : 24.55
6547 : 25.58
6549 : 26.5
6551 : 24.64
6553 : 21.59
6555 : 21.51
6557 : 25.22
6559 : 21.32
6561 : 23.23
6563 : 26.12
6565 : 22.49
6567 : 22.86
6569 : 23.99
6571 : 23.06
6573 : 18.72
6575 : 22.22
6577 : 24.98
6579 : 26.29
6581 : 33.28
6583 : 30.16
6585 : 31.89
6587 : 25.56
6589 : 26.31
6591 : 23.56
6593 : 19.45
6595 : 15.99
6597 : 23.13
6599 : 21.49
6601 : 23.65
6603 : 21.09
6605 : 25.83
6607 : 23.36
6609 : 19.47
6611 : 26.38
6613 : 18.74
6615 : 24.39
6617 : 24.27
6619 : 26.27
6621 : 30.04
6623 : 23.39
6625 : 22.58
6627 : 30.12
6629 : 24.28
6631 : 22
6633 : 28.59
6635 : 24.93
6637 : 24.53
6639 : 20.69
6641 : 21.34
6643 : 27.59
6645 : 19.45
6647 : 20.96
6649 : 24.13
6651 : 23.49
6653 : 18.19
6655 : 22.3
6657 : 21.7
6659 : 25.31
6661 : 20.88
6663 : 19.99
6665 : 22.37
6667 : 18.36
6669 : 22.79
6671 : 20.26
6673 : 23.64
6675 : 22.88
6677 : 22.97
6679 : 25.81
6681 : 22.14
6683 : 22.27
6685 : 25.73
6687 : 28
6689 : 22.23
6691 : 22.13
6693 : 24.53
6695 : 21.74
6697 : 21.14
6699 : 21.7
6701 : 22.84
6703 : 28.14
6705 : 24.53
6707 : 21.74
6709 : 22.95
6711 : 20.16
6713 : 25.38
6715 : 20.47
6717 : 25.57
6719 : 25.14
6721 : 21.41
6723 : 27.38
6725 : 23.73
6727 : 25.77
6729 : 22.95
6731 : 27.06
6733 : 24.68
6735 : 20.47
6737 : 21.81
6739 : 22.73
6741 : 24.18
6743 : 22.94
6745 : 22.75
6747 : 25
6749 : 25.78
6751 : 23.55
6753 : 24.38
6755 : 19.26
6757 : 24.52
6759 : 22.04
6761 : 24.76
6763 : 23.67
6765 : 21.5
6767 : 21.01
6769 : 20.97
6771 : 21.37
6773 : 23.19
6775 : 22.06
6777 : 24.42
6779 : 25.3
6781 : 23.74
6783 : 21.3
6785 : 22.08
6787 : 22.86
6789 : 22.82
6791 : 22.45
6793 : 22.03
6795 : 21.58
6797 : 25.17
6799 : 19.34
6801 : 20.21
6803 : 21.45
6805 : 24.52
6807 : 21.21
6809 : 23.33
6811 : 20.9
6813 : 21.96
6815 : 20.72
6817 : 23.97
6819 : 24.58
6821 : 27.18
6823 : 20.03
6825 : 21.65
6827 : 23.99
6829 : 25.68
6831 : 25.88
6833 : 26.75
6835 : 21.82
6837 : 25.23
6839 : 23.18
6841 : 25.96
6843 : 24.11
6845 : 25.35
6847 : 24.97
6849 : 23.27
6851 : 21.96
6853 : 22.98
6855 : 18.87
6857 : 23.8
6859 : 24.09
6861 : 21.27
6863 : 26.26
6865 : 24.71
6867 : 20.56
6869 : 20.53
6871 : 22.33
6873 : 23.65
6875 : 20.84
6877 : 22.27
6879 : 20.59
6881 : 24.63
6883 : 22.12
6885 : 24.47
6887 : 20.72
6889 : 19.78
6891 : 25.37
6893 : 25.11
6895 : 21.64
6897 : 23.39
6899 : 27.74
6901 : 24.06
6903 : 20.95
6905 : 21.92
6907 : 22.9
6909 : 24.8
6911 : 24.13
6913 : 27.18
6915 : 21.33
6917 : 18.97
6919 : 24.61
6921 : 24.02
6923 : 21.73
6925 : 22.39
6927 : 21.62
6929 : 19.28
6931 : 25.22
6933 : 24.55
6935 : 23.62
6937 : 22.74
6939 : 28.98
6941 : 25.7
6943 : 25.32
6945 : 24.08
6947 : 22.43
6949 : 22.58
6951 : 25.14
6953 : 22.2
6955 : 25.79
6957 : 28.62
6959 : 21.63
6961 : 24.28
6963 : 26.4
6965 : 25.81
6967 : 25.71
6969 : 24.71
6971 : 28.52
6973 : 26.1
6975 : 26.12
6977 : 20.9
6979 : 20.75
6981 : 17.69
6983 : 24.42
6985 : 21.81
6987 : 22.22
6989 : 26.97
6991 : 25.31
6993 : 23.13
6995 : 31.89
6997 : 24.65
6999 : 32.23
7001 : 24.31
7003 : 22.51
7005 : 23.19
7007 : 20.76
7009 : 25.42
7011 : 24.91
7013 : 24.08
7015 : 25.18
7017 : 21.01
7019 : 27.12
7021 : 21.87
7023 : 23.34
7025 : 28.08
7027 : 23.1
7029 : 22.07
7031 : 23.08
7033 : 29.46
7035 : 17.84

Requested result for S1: 0.068 mag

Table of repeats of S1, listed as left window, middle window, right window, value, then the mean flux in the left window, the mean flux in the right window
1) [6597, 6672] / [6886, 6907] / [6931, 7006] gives 0.059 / 23.1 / 24.7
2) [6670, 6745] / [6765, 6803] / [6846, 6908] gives 0.043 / 23.5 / 22.8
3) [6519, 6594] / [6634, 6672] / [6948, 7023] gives 0.099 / 24.1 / 24.5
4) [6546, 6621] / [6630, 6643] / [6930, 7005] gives 0.005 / 24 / 24.7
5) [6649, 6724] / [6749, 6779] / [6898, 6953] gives 0.016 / 22.9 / 23.6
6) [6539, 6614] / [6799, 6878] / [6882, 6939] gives 0.014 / 24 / 23.2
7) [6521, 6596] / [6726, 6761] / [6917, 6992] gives 0.017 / 23.9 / 24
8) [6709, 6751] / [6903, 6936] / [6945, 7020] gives 0.062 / 23.7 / 24.5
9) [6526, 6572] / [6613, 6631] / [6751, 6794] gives -0.079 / 23.6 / 22.7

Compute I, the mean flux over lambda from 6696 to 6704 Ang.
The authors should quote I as 23.5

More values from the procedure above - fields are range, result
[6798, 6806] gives 21.4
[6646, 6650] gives 22.5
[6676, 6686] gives 23.8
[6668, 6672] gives 21.5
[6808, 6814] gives 22.1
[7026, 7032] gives 22.8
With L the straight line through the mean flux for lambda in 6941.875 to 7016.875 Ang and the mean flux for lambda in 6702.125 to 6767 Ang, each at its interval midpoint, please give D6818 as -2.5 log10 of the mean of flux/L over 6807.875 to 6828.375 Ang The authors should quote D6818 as 0.05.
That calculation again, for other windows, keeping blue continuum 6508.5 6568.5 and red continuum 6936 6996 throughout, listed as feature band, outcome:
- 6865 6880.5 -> 0.12 mag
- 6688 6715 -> 0.04 mag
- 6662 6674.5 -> 0.11 mag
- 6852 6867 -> 0.06 mag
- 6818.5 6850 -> -0.01 mag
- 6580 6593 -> -0.18 mag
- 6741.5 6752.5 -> 0.00 mag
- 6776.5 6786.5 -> 0.03 mag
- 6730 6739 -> 0.02 mag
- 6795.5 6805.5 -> 0.10 mag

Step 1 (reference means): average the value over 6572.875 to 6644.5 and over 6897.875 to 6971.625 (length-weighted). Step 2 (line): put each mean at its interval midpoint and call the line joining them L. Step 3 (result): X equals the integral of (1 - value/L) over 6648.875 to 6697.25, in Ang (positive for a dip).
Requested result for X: 3.4 Ang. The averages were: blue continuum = 24.4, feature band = 22.6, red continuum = 24.1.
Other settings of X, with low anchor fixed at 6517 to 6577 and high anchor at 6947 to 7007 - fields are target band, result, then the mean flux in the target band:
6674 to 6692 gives -0.09 Ang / 23.8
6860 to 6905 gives 2.67 Ang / 22.8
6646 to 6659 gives 0.84 Ang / 22.1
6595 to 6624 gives 0.05 Ang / 23.4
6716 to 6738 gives -0.34 Ang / 24.2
